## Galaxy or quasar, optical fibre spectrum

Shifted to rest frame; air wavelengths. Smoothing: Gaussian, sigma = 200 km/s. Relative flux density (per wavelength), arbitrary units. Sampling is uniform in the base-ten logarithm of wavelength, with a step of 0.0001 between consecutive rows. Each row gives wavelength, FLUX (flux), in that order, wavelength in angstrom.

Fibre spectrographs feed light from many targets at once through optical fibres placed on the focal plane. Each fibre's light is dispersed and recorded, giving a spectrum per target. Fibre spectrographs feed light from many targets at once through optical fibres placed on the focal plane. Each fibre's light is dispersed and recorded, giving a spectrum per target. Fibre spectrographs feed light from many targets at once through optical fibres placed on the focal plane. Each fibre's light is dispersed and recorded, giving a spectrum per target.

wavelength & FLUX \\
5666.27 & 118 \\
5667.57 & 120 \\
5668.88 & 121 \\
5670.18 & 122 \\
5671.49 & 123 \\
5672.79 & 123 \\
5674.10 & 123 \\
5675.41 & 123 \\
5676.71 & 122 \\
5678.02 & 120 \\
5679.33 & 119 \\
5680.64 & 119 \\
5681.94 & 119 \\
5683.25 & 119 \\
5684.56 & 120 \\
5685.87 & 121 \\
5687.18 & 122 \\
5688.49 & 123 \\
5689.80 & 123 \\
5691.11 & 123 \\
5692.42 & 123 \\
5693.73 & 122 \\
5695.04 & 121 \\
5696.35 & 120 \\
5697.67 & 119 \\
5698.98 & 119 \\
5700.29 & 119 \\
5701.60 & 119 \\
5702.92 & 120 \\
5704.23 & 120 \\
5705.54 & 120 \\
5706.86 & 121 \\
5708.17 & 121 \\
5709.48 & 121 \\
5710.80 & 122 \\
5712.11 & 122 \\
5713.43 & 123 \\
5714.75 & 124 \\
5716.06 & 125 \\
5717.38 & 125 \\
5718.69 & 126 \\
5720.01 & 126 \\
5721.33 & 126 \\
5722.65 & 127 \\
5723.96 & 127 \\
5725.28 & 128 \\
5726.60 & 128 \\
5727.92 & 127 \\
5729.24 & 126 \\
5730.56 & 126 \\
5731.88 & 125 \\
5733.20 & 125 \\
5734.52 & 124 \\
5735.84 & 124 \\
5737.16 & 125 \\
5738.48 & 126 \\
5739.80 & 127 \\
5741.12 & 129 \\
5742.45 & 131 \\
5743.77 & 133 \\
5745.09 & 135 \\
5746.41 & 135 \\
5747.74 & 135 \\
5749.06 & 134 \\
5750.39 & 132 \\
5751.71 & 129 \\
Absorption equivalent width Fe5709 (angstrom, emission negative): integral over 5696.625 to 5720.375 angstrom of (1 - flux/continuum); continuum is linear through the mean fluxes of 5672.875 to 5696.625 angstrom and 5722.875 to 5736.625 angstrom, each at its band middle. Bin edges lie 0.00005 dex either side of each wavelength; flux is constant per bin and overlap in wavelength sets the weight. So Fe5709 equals 0.40 angstrom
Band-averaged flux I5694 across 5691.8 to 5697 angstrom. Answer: 122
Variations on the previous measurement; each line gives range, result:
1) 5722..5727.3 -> 128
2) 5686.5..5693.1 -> 123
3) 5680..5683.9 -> 119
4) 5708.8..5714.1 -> 122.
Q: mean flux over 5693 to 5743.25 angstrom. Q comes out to 124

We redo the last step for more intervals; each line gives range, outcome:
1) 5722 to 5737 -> 126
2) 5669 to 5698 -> 121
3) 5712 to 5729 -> 126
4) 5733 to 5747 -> 129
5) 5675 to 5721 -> 121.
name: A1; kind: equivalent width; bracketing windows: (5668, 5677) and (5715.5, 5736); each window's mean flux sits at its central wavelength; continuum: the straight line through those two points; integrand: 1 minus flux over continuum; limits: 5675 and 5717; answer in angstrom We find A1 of 1.0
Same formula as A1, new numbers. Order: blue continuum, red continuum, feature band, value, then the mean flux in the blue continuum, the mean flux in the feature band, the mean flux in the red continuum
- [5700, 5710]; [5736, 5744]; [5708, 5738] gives -0.2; 120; 125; 128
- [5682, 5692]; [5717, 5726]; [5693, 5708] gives 0.4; 121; 120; 127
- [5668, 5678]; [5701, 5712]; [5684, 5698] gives 0.0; 122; 122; 121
